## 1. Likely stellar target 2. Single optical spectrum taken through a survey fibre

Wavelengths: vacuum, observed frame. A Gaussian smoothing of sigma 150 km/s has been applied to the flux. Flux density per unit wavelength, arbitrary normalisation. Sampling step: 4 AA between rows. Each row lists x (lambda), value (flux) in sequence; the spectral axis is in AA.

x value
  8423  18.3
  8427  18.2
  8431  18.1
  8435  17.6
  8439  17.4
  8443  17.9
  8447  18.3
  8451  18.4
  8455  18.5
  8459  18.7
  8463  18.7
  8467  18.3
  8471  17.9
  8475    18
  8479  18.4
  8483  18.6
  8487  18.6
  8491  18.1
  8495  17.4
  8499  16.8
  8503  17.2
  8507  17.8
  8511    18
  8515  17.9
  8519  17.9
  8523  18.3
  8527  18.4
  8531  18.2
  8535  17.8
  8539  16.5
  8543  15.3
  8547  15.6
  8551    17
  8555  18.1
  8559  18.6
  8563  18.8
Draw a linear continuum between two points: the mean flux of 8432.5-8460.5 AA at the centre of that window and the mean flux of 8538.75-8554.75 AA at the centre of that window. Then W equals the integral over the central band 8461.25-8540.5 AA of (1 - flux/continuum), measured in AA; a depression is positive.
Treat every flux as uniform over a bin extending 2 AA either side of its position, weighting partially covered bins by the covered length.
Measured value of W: -3.9 AA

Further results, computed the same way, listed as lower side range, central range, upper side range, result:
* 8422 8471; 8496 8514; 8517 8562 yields 0.3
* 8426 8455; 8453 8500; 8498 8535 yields -0.7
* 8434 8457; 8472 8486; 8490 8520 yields -0.4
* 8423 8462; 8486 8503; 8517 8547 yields 0.1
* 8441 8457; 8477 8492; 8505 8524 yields -0.3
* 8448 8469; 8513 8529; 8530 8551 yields -1.0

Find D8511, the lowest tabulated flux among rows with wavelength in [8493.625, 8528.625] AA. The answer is 16.8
